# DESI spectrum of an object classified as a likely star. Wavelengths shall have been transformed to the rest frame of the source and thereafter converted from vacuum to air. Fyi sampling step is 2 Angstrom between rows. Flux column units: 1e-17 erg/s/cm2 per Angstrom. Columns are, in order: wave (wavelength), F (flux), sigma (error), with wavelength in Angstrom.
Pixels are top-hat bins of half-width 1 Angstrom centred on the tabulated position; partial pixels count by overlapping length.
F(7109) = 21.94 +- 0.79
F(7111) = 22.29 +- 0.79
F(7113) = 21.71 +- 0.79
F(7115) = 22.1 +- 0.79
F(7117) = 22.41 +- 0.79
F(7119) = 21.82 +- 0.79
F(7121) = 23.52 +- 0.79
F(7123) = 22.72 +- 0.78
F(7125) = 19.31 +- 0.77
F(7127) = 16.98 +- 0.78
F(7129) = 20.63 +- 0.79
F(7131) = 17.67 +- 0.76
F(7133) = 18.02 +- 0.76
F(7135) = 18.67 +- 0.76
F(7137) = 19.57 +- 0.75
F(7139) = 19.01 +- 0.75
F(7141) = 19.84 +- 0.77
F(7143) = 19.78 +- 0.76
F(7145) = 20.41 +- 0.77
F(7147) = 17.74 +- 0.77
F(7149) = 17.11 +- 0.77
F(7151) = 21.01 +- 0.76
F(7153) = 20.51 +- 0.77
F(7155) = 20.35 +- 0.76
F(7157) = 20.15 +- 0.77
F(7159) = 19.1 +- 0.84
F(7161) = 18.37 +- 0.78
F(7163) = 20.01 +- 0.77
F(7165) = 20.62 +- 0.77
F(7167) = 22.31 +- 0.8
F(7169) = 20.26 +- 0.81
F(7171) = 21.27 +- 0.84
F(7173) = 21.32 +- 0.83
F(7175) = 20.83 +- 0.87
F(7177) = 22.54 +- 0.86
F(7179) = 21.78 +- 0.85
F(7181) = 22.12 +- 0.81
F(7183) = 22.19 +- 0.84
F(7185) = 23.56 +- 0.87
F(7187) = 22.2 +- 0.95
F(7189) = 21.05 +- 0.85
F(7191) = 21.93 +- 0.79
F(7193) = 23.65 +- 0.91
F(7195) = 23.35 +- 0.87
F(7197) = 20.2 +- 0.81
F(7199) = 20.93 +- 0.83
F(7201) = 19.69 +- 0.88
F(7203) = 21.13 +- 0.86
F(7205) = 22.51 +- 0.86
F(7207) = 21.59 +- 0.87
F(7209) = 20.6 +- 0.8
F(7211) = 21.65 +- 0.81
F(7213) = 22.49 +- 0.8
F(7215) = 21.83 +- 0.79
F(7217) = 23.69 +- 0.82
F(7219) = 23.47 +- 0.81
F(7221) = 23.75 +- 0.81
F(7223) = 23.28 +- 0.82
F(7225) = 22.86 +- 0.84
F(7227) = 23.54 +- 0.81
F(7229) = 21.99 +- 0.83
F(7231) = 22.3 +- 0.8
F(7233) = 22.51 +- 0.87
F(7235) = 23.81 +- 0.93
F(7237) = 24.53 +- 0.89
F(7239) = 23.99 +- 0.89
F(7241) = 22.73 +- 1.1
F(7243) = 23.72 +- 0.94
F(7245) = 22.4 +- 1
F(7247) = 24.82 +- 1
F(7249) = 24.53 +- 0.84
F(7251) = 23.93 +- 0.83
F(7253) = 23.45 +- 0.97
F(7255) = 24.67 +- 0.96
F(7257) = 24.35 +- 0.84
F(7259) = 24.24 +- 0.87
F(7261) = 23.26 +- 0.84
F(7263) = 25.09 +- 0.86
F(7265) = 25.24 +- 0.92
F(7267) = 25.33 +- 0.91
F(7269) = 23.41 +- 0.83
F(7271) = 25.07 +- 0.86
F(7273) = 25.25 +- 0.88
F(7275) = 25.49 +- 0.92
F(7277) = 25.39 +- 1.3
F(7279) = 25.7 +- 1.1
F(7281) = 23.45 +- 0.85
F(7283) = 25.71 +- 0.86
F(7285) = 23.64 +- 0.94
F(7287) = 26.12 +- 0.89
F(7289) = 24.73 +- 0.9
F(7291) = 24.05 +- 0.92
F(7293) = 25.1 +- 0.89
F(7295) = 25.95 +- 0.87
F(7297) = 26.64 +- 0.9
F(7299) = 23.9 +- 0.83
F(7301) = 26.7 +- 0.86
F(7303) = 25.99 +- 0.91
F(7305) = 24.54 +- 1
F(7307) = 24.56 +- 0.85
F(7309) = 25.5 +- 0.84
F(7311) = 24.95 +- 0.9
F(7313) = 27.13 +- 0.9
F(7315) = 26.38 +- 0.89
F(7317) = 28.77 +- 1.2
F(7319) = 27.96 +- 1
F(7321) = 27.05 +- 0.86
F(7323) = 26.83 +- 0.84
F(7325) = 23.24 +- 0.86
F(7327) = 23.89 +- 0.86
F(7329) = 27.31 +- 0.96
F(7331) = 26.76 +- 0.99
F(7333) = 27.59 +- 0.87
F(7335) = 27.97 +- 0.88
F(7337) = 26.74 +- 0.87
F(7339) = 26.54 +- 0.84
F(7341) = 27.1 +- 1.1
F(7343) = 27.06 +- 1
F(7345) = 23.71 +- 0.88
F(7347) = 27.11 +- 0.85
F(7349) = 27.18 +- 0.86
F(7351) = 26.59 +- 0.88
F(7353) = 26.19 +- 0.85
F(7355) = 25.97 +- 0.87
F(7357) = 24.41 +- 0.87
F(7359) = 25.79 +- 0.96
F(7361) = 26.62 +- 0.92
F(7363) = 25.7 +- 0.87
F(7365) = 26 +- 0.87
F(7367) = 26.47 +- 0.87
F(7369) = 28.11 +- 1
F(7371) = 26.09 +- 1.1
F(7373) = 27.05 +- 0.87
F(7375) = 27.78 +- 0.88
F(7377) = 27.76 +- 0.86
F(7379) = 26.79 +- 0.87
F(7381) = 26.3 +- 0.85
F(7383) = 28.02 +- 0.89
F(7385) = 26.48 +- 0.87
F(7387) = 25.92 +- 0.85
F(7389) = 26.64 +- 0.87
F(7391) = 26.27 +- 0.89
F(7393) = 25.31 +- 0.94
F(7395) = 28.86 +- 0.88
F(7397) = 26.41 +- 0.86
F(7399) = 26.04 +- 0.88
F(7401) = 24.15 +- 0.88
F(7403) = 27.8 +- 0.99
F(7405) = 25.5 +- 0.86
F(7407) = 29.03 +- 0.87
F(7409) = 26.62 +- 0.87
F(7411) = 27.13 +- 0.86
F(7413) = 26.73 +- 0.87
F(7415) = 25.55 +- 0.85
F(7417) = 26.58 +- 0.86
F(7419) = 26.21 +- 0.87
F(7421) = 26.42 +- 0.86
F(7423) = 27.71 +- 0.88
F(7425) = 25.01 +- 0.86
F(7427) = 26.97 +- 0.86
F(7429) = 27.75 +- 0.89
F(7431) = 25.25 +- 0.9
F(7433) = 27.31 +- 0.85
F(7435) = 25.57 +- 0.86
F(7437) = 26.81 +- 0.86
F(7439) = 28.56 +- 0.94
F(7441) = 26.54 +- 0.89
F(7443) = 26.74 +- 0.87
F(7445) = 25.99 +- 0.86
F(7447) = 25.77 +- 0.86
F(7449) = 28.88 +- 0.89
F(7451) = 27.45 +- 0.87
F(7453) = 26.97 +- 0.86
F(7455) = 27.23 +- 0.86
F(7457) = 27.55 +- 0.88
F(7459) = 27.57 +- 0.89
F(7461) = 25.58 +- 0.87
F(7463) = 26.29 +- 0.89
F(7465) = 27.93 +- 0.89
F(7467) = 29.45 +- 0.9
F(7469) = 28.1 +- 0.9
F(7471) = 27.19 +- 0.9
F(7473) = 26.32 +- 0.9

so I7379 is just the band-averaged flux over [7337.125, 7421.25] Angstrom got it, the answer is 26.5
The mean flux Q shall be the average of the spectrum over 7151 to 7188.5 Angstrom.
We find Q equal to 21.1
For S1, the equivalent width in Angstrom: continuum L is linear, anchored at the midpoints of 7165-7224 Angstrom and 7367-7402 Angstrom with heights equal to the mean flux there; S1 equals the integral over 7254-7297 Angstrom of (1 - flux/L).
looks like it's -1.6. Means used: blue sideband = 21.9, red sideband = 26.7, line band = 24.9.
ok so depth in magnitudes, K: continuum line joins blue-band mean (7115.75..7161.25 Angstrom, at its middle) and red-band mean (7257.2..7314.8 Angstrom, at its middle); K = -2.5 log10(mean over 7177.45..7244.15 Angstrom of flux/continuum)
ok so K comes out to -0.003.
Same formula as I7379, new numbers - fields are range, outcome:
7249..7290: 24.7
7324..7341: 26.3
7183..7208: 21.8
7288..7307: 25.3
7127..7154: 19.1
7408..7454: 26.7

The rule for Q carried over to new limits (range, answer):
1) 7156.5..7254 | 22.2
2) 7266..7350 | 25.8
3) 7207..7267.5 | 23.4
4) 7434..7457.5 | 27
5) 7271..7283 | 25.1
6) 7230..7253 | 23.6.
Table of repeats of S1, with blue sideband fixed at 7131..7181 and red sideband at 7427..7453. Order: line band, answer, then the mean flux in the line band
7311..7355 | -4.12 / 26.6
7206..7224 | -0.87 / 22.5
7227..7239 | -0.69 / 23.2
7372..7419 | -1.65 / 26.7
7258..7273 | -1.26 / 24.6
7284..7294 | -0.64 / 24.7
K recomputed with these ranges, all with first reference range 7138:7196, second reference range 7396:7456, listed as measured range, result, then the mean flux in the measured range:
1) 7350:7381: -0.05 mag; 26.5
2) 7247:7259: -0.07 mag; 24.2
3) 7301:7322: -0.09 mag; 26.3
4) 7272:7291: -0.07 mag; 25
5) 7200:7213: 0.02 mag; 21.3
